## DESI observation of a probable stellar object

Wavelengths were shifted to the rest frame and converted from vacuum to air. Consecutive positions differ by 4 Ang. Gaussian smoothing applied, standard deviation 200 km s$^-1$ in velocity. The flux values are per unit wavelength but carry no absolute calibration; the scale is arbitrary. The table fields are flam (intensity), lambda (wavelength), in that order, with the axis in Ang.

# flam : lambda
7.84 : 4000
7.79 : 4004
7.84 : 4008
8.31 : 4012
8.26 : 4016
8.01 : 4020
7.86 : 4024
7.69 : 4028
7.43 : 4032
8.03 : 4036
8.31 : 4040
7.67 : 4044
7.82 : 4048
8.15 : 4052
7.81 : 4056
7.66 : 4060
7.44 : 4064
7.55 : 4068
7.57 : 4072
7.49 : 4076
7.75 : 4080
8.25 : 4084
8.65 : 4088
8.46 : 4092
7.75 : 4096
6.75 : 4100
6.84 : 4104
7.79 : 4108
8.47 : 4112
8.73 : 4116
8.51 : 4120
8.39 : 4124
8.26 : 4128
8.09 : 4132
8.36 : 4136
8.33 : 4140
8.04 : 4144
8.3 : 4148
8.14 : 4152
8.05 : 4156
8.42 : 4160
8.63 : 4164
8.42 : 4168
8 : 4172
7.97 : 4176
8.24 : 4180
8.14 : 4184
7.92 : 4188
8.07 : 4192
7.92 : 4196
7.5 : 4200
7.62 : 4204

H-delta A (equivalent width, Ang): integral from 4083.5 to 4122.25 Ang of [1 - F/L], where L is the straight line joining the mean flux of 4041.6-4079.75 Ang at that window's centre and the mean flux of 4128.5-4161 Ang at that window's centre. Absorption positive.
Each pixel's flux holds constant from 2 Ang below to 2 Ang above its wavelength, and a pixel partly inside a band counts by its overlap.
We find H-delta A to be -0.3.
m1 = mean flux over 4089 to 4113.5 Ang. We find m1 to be 7.7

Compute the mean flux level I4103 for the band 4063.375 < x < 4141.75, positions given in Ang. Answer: 7.98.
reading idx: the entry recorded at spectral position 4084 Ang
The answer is 8.25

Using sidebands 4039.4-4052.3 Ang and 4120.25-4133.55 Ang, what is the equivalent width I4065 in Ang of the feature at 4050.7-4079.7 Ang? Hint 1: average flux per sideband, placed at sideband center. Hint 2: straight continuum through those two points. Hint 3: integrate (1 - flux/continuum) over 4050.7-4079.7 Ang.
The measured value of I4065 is 1.3 Ang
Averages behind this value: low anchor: 7.93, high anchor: 8.29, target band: 7.66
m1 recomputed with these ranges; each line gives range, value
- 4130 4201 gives 8.15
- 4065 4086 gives 7.71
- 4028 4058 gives 7.88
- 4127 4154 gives 8.22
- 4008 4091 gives 7.89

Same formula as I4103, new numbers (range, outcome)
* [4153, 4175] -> 8.28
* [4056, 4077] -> 7.57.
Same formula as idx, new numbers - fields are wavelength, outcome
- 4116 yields 8.73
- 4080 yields 7.75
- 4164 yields 8.63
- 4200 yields 7.5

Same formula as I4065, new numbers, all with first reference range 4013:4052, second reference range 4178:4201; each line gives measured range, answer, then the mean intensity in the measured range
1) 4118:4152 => -1.34 Ang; 8.28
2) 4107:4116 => -0.39 Ang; 8.3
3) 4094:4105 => 1.12 Ang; 7.14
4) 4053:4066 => 0.42 Ang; 7.68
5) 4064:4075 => 0.56 Ang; 7.53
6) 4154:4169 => -0.76 Ang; 8.38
